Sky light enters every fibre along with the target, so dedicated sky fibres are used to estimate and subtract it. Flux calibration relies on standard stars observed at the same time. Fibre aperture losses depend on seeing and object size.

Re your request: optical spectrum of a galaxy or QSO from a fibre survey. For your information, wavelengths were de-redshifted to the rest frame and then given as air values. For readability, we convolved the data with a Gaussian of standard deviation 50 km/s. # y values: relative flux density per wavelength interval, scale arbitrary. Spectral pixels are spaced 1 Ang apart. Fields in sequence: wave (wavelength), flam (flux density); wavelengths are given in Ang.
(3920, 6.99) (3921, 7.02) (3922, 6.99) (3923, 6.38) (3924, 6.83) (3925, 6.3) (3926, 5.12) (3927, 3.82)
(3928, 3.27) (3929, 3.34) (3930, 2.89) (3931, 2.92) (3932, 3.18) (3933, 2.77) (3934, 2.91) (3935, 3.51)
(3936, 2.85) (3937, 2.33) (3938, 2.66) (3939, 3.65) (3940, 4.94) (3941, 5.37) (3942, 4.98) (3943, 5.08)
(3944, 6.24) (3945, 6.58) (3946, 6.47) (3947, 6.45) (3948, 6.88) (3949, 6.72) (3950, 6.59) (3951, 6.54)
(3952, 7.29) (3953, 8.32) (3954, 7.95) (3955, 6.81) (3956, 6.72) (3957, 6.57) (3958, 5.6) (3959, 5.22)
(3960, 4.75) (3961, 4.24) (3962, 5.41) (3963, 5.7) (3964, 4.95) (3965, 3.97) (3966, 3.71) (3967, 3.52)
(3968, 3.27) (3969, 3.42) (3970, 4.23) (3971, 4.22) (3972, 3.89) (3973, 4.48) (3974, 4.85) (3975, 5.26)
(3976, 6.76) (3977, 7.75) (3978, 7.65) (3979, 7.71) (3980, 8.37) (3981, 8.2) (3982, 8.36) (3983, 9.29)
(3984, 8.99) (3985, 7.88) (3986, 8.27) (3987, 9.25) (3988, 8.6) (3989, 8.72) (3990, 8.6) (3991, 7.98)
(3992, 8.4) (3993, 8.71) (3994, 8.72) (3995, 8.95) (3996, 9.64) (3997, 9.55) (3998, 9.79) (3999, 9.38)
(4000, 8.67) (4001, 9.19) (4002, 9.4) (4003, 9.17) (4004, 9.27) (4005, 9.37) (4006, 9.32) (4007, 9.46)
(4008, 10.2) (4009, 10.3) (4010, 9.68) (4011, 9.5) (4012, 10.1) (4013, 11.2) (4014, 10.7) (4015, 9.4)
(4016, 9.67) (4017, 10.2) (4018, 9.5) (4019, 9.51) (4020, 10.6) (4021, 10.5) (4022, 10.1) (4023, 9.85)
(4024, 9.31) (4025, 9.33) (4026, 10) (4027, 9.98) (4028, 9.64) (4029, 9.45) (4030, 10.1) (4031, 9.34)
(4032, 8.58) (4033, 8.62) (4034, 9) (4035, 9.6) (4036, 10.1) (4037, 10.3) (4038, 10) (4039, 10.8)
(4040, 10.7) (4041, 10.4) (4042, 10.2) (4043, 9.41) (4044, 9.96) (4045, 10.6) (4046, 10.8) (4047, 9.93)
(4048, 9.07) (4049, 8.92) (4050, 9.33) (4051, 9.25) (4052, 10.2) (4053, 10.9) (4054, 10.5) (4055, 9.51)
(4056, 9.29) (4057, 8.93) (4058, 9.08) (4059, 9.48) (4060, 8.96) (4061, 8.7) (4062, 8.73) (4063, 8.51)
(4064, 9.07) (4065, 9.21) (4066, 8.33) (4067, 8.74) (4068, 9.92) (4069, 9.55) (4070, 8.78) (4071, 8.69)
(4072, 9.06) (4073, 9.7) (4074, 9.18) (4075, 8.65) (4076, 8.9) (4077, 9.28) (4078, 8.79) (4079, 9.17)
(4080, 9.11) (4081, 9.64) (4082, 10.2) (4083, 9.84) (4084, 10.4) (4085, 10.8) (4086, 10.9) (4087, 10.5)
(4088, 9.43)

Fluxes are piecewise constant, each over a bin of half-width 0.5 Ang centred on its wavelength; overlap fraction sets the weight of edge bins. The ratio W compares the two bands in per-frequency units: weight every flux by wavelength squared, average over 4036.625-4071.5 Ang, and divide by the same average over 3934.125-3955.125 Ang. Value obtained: 1.81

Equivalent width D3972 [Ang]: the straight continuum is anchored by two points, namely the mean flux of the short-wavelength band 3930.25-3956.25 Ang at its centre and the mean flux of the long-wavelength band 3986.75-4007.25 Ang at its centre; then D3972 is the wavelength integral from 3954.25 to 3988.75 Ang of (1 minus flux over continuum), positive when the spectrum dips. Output 5.4 Ang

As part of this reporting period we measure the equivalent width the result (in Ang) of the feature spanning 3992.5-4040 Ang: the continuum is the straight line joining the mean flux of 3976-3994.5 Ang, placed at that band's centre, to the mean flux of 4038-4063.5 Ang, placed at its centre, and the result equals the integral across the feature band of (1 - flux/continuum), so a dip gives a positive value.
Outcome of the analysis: -3.6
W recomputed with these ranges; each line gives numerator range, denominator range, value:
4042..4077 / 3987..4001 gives 1.08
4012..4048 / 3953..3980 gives 1.88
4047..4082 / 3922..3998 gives 1.61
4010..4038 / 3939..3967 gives 1.74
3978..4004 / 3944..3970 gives 1.56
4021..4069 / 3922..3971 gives 2.02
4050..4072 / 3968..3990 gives 1.39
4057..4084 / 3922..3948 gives 2.16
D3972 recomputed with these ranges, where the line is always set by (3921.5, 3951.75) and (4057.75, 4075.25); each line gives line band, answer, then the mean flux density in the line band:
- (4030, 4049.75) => -3.98 Ang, 9.81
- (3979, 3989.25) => -3.50 Ang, 8.55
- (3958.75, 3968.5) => 2.12 Ang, 4.45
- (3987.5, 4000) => -4.17 Ang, 8.91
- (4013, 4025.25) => -4.02 Ang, 9.95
